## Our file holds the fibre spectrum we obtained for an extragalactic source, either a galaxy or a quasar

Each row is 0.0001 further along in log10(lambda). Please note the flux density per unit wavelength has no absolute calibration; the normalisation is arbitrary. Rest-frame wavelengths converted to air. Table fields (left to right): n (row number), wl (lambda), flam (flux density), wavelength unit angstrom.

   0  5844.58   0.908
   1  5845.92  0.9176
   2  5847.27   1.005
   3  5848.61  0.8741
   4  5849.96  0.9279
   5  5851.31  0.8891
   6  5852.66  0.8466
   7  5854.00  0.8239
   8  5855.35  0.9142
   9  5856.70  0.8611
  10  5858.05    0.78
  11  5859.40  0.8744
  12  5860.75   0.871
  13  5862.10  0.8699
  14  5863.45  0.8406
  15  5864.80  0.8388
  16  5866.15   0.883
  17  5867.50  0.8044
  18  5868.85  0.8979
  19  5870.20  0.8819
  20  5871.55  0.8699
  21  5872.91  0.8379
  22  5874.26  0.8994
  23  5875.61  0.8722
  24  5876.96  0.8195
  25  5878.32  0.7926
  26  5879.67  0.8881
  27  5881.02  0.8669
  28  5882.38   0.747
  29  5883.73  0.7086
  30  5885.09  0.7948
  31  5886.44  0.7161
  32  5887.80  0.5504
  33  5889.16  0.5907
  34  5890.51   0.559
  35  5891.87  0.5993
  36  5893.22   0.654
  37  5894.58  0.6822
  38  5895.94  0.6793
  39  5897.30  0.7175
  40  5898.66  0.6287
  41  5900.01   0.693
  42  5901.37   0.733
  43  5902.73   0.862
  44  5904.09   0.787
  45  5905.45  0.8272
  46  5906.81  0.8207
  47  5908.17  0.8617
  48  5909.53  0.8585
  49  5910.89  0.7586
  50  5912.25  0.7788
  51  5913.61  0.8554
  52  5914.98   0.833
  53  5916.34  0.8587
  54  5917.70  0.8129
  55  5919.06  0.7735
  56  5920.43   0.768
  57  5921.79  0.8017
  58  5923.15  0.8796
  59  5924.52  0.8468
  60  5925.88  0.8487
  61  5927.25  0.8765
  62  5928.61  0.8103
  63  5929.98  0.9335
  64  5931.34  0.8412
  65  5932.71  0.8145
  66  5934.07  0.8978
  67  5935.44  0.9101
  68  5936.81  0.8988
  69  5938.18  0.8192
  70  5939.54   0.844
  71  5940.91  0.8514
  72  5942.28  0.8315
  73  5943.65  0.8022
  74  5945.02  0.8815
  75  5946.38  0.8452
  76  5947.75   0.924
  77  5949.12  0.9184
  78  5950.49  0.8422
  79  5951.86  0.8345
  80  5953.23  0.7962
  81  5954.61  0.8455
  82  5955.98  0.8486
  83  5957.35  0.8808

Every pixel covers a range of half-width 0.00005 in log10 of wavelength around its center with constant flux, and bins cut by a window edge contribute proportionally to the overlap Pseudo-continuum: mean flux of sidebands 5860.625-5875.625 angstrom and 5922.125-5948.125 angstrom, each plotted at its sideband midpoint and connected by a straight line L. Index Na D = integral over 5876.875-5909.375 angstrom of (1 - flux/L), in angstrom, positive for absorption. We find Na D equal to 4.9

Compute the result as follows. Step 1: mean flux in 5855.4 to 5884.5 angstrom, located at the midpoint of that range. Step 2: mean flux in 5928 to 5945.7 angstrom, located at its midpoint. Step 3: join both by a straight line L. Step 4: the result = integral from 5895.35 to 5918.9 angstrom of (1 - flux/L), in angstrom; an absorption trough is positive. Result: 1.8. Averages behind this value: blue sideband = 0.844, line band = 0.787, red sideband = 0.857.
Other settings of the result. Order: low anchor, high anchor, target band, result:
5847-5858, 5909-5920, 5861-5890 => 1.70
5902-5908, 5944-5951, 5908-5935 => 0.37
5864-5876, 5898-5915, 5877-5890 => 1.51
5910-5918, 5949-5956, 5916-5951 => -0.92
